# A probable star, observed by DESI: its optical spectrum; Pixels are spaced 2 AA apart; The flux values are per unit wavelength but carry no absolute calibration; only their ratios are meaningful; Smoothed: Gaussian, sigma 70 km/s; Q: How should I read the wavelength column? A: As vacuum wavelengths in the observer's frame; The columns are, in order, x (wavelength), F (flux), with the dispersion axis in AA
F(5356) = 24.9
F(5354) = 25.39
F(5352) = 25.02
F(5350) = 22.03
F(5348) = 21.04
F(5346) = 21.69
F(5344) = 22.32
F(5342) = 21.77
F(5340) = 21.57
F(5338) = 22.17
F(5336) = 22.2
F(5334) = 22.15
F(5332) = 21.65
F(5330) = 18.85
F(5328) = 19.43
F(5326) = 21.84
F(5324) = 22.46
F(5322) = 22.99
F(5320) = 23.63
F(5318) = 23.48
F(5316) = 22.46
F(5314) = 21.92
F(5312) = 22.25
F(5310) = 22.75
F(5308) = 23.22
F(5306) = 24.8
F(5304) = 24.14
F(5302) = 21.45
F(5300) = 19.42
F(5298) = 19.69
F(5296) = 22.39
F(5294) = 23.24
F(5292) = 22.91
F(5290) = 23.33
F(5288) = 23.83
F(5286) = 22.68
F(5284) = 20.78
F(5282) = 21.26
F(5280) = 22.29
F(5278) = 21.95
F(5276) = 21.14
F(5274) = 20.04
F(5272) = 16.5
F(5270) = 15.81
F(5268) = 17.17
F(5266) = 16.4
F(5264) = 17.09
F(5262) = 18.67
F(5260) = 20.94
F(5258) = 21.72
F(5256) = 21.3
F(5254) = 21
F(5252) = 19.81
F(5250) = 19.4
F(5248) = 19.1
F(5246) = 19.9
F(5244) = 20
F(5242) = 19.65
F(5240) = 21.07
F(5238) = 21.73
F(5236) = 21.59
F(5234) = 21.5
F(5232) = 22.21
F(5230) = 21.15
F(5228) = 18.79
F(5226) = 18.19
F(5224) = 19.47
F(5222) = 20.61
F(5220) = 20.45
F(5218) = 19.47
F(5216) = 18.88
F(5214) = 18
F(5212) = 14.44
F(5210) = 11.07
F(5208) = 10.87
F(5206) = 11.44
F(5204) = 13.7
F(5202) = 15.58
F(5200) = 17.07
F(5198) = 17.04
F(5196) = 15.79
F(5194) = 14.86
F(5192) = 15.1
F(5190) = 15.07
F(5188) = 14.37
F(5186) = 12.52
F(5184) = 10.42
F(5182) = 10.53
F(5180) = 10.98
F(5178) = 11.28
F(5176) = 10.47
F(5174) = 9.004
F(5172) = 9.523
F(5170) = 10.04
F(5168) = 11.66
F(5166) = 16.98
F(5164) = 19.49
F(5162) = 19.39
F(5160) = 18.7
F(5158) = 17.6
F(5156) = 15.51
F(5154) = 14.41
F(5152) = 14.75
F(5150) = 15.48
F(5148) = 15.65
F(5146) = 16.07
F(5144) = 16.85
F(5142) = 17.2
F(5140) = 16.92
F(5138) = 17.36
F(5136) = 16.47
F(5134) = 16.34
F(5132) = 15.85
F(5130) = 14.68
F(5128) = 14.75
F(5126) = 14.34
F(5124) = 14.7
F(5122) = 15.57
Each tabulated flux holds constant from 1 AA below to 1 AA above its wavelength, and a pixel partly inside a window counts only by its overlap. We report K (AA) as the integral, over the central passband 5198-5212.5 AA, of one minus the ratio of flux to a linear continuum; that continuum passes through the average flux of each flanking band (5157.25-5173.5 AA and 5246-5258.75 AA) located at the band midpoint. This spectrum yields 3.2 AA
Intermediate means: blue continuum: 15.2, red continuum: 20.3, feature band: 13.7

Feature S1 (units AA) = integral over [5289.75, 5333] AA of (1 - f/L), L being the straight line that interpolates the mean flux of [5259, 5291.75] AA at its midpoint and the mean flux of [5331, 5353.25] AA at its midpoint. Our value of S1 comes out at -2.0 AA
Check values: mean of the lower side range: 20.1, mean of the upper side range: 22.2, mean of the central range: 22.2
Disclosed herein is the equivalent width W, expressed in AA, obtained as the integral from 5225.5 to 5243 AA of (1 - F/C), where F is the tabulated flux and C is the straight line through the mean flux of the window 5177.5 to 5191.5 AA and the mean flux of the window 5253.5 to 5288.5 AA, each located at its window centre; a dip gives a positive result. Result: -4.2 AA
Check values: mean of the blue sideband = 12.3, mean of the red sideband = 20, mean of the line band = 20.7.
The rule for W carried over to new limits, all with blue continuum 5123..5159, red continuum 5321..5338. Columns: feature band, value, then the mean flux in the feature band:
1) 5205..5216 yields 2.6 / 13.7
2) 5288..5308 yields -1.9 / 22.5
